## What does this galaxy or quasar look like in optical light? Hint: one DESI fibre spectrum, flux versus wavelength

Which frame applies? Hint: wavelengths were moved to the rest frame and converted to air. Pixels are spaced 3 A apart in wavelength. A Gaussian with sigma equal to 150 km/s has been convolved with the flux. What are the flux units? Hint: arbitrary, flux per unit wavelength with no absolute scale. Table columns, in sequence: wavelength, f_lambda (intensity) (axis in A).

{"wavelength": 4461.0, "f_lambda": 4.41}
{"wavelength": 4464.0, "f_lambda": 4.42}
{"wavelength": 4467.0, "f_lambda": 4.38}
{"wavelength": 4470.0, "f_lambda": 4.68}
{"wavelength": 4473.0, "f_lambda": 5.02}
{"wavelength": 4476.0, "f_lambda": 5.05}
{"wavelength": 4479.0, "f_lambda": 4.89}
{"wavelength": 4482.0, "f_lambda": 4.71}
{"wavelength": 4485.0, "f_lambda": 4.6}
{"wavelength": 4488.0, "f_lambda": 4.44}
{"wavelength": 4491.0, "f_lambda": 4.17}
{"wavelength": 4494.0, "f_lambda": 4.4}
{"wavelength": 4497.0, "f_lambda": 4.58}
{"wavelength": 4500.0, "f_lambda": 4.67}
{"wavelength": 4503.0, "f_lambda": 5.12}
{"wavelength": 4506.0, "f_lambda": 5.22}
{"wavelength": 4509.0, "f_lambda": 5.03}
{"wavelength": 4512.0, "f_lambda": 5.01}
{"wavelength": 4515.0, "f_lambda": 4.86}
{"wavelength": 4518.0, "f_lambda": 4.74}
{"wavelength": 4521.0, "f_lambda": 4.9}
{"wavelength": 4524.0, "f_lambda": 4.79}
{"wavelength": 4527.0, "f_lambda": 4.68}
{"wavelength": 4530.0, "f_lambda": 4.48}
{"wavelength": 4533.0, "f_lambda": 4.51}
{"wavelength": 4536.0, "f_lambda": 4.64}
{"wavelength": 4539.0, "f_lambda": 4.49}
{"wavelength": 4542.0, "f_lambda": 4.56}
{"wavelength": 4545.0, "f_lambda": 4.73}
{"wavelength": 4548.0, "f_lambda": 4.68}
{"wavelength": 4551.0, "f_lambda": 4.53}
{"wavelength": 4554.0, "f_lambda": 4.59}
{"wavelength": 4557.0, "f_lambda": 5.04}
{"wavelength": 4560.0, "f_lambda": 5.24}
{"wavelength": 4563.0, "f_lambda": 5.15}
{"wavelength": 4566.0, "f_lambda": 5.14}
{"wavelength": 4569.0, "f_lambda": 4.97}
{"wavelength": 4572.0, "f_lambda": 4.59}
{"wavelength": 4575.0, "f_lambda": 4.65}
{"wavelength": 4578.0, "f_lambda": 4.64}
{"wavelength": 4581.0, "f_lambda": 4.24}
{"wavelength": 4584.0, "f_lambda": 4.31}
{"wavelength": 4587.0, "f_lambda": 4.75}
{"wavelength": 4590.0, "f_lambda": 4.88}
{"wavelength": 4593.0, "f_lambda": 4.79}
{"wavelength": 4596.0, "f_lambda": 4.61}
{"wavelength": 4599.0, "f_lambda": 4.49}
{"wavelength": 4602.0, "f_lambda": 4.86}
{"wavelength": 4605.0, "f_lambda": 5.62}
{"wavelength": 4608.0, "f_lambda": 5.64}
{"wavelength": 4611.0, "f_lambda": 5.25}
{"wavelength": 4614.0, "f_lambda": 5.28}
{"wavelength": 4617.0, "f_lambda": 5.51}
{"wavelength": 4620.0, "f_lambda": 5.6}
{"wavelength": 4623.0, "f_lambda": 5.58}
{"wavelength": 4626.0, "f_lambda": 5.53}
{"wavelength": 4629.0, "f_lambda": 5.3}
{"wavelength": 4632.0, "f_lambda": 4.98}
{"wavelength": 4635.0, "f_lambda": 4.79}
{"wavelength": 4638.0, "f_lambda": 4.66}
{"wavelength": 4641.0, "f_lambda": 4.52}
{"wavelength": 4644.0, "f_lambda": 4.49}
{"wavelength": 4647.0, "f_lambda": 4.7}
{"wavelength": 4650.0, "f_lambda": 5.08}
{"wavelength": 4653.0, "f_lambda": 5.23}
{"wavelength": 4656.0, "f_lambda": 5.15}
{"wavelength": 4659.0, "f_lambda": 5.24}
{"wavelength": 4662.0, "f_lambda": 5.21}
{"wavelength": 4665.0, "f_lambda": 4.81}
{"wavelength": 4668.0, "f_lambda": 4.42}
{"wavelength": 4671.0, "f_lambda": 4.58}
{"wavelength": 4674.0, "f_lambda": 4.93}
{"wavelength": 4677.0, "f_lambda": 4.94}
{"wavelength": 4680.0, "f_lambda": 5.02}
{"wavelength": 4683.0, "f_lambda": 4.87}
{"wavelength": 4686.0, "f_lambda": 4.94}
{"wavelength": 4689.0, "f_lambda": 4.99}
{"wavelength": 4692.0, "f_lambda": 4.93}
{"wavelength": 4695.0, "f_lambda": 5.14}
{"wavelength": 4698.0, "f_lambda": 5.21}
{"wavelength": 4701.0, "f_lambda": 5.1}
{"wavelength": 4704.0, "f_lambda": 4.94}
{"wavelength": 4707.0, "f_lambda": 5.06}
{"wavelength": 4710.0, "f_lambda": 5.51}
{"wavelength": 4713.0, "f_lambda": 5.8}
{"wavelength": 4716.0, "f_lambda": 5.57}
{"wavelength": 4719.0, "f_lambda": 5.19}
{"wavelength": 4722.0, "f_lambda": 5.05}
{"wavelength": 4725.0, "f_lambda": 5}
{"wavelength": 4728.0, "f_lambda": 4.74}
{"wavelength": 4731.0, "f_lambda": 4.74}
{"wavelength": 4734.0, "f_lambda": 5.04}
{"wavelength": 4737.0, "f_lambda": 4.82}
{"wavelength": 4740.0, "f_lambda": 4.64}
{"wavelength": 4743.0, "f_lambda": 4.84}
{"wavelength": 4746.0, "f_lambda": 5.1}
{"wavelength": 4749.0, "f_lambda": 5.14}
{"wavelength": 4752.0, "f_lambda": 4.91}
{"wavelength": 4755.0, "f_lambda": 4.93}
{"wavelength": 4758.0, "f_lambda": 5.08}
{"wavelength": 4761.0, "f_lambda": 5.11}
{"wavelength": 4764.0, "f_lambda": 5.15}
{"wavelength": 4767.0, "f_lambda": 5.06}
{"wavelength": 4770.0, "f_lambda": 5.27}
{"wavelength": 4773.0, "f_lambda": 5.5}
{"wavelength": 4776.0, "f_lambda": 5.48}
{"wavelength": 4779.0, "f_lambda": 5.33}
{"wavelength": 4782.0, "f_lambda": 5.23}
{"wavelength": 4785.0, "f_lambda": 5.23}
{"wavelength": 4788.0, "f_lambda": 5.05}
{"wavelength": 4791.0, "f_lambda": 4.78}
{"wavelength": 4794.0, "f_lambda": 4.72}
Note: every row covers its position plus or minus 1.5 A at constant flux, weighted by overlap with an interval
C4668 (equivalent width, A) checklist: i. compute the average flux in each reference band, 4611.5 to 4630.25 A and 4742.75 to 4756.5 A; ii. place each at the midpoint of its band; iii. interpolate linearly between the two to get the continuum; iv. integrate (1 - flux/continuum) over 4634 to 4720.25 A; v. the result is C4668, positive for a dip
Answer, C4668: 4.1 A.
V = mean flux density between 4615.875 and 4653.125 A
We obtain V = 5.06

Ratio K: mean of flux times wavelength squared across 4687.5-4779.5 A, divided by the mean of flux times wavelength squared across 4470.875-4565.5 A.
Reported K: 1.2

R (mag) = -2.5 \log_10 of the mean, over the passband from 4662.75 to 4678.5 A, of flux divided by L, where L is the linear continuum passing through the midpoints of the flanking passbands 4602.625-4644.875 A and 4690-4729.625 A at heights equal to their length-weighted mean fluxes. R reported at 0.09 mag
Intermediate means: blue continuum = 5.2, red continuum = 5.17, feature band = 4.76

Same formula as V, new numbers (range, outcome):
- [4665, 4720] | 5.06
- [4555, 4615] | 4.9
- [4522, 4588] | 4.7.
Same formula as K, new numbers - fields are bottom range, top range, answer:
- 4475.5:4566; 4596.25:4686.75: 1.12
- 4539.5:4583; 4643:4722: 1.12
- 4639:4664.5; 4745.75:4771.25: 1.08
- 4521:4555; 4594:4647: 1.14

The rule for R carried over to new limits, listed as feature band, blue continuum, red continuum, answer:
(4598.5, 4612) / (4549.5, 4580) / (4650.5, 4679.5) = -0.07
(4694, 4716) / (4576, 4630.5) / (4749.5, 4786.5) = -0.03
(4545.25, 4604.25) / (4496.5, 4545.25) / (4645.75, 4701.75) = 0.02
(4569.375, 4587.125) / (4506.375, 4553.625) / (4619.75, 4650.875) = 0.07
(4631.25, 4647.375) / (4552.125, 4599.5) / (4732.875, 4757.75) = 0.03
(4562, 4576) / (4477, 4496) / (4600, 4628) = 0.04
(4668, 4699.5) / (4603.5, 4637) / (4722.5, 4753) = 0.04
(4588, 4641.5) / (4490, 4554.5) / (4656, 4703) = -0.06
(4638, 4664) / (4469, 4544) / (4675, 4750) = 0.01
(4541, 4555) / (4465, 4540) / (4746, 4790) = 0.04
